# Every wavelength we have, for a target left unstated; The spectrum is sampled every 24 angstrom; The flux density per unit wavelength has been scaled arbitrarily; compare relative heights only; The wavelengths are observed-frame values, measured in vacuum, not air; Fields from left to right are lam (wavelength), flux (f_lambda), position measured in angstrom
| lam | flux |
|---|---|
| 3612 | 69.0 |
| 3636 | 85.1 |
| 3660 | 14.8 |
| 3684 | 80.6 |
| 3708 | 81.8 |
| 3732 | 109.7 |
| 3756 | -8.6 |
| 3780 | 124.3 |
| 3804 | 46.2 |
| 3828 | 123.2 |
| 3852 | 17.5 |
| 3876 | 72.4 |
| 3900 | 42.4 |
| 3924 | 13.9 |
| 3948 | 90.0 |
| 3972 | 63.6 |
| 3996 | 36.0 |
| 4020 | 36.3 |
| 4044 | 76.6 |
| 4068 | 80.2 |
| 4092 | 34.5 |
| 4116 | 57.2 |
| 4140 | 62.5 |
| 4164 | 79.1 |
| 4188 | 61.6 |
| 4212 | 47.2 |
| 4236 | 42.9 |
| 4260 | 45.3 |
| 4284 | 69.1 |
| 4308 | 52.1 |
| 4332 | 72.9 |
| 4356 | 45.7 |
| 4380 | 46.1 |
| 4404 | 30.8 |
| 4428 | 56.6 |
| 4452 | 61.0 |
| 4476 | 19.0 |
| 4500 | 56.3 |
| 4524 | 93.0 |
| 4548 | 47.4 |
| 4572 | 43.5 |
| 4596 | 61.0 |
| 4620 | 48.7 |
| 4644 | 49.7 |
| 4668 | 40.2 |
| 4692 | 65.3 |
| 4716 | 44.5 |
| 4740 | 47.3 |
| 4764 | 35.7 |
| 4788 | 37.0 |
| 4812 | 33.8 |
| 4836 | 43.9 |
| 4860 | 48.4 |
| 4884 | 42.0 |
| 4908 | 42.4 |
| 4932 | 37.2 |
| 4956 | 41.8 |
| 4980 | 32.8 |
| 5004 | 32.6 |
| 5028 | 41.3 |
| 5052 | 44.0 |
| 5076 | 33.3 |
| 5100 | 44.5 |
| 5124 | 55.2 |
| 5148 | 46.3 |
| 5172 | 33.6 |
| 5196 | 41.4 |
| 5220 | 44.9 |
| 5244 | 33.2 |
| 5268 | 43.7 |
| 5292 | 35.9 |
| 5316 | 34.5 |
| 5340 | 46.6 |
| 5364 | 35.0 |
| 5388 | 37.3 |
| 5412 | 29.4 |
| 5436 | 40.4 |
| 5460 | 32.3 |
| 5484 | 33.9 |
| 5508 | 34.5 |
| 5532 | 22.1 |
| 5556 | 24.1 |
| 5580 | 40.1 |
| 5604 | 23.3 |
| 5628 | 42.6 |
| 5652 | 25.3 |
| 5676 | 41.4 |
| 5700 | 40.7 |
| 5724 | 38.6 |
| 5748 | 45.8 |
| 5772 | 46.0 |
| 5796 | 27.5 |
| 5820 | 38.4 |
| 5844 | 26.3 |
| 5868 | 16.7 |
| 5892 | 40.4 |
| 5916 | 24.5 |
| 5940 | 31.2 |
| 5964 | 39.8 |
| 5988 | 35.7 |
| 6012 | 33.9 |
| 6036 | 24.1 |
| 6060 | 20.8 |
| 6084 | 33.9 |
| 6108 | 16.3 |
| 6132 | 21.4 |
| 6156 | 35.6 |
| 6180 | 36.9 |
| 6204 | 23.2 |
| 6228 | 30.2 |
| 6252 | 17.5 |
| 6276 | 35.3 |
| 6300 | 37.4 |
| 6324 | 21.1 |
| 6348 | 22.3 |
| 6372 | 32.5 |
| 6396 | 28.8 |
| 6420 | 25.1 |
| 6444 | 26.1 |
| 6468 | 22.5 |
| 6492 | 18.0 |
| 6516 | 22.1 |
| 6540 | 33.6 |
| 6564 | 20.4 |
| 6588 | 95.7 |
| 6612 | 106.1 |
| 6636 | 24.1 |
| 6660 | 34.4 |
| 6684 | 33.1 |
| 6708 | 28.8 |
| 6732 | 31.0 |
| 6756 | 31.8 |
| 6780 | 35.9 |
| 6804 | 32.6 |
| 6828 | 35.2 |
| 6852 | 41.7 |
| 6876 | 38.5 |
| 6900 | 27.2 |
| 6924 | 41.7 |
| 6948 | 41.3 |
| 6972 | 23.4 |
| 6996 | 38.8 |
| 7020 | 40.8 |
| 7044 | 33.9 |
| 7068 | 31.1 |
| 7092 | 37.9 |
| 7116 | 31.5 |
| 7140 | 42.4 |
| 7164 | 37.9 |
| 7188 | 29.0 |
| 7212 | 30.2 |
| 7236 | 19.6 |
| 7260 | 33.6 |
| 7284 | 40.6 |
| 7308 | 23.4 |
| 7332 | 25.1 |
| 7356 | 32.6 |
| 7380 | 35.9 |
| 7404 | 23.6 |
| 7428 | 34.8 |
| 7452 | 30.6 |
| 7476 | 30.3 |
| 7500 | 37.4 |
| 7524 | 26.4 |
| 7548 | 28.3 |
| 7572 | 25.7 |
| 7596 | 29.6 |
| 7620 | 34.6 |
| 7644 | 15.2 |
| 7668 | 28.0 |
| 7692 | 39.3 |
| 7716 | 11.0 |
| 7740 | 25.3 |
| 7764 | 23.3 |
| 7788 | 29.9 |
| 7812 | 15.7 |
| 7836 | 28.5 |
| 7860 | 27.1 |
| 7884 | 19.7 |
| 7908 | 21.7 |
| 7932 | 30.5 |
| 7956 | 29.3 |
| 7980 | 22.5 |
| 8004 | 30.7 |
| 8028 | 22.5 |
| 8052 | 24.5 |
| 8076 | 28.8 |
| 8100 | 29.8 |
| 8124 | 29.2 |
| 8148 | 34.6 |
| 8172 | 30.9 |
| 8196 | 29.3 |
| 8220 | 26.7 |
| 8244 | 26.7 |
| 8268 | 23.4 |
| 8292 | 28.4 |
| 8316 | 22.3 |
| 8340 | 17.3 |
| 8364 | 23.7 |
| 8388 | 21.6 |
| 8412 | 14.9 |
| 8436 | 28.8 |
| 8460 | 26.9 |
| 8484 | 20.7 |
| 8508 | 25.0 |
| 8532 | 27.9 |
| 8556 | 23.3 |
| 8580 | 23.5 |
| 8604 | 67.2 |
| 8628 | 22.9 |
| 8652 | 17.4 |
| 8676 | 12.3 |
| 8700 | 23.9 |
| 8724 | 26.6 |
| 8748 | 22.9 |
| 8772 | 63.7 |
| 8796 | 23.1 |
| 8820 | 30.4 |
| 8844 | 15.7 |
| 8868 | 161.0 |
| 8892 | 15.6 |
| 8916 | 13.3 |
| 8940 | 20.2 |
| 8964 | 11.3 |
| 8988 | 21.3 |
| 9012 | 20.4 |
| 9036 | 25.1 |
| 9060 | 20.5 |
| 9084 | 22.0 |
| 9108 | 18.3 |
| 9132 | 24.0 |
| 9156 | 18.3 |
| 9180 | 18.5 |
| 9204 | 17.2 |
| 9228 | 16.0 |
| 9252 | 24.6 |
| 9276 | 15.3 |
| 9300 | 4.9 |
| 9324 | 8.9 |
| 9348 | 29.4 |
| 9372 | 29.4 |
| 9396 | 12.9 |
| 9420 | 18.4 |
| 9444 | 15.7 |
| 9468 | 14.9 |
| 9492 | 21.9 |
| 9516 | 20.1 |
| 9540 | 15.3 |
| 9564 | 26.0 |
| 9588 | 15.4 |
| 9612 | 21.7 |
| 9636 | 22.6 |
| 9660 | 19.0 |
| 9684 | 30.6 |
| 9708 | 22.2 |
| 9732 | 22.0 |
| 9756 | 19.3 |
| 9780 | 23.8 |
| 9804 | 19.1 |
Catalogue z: 0.77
